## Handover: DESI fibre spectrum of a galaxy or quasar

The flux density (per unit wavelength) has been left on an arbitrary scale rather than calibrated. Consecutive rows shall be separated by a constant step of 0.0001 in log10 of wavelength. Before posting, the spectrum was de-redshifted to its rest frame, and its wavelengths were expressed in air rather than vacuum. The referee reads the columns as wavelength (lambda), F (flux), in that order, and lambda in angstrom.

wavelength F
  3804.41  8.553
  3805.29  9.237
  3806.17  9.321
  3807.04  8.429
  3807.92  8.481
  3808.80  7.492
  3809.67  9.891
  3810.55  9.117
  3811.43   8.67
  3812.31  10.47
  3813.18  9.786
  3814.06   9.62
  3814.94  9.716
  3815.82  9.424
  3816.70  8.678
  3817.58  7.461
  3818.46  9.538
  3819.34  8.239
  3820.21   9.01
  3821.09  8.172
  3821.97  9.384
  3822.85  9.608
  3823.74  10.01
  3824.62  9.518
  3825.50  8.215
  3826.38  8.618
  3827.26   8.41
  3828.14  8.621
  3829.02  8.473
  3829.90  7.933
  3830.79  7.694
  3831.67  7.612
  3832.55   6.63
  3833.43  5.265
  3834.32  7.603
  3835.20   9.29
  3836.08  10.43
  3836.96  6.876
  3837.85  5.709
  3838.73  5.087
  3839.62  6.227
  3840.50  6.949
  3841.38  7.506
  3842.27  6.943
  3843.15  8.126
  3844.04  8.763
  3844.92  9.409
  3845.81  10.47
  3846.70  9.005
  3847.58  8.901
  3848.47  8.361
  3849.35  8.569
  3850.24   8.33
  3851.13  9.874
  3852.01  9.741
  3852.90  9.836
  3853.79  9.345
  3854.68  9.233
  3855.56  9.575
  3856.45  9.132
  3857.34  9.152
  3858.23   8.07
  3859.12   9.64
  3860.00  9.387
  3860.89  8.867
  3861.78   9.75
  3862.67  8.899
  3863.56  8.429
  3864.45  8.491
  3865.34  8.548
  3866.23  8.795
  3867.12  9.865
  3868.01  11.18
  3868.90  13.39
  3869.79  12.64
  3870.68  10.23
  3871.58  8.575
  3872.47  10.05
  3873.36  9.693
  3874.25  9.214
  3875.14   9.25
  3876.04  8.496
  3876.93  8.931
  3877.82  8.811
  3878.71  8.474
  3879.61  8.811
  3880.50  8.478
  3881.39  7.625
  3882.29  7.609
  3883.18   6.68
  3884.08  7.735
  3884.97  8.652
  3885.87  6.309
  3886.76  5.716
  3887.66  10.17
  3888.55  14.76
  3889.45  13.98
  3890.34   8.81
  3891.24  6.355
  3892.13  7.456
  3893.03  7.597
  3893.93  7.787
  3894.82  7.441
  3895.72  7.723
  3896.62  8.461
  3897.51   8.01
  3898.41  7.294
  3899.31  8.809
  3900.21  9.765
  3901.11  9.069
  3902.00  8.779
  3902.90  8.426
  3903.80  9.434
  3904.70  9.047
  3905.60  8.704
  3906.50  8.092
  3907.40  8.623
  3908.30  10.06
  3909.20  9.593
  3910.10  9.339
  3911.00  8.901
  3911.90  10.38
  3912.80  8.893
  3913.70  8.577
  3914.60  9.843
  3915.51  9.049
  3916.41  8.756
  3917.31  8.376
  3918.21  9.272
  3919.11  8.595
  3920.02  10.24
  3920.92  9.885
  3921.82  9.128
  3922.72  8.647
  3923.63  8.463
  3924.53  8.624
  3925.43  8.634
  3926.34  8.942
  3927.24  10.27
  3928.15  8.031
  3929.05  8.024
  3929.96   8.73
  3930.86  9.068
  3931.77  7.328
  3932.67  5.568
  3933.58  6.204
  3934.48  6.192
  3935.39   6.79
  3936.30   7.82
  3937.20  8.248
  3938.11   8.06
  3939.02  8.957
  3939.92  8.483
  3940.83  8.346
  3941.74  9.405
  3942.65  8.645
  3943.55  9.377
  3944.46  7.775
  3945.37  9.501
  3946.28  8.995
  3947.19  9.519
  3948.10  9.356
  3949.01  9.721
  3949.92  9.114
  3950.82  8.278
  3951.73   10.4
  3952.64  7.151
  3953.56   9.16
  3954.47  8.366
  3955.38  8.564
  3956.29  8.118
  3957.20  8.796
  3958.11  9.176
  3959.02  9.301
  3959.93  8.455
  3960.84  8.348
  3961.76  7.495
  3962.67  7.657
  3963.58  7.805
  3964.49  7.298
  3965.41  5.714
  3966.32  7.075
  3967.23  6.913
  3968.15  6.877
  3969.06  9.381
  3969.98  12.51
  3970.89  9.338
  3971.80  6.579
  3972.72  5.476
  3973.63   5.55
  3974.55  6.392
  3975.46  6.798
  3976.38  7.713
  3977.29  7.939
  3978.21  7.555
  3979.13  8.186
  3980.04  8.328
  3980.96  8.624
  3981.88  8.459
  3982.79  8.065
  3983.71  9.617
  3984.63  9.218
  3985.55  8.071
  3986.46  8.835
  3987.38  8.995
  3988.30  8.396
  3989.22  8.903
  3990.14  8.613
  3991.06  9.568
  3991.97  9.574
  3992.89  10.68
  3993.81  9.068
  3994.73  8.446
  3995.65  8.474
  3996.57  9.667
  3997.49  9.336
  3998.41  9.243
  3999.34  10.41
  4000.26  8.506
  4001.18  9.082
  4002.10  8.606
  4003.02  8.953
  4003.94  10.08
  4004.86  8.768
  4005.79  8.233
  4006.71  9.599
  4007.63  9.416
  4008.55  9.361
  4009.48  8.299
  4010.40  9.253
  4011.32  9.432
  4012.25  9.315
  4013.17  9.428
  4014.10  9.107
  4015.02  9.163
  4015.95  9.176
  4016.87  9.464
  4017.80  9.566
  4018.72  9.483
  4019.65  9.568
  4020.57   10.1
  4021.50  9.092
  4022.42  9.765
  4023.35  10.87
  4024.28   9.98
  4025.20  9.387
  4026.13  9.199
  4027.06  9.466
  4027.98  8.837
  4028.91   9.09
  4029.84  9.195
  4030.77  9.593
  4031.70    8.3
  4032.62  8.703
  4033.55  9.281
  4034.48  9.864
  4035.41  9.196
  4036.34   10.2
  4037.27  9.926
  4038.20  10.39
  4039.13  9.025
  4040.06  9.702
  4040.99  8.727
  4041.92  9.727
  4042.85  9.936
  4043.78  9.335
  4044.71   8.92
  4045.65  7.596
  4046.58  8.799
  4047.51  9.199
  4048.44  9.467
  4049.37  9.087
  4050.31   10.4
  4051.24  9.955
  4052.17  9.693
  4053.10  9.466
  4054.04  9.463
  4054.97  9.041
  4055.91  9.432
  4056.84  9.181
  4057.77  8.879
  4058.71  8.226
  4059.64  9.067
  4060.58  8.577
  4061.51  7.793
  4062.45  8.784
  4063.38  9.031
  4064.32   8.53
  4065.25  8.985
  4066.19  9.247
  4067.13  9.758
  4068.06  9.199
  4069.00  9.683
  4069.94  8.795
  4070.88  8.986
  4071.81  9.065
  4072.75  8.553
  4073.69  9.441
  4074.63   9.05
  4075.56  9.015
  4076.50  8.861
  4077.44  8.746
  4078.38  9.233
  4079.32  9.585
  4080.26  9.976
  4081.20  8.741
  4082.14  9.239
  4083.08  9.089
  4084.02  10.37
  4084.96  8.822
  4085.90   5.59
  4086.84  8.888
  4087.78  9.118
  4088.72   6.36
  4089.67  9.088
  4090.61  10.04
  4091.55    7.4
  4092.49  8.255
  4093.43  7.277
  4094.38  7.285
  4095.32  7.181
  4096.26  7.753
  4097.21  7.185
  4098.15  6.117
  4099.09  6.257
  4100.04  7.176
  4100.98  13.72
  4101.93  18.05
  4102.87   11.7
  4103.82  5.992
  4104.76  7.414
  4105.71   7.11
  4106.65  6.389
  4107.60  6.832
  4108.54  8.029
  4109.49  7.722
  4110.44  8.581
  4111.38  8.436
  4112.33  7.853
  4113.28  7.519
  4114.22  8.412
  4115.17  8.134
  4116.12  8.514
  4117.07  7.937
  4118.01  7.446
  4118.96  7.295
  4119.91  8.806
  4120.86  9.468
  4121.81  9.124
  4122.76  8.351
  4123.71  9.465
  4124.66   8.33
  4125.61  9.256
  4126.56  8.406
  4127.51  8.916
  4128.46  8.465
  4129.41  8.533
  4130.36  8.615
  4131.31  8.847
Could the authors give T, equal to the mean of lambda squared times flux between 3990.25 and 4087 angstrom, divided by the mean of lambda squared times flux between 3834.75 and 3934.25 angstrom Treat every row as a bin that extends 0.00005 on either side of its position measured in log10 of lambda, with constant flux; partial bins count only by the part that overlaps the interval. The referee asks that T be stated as 1.1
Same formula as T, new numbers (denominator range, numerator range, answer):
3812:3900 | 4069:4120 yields 1.10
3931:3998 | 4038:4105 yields 1.14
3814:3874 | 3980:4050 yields 1.14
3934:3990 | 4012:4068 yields 1.17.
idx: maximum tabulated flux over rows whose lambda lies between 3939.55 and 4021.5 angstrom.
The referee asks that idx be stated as 12.51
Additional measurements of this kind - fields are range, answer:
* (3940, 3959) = 10.4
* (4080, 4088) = 10.37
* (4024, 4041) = 10.39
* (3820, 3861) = 10.47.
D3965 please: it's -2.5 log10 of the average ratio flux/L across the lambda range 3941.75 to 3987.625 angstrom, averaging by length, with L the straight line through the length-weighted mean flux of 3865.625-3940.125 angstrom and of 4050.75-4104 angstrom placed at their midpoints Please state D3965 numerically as 0.07 mag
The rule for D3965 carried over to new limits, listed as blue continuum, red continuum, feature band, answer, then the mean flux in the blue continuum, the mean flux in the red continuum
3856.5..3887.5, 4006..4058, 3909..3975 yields 0.088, 8.96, 9.37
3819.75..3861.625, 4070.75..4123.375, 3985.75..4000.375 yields -0.083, 8.47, 8.51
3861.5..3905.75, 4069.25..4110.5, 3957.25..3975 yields 0.134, 8.94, 8.6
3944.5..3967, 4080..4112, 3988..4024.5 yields -0.105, 8.44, 8.43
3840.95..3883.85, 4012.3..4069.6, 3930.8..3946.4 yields 0.151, 9.1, 9.3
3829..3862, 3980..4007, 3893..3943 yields 0.014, 8.35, 9.02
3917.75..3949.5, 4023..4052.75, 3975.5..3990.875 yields 0.064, 8.54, 9.4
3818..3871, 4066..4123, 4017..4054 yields -0.099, 8.76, 8.57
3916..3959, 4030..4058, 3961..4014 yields 0.054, 8.58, 9.35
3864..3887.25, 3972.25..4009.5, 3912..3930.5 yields -0.021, 8.93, 8.62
